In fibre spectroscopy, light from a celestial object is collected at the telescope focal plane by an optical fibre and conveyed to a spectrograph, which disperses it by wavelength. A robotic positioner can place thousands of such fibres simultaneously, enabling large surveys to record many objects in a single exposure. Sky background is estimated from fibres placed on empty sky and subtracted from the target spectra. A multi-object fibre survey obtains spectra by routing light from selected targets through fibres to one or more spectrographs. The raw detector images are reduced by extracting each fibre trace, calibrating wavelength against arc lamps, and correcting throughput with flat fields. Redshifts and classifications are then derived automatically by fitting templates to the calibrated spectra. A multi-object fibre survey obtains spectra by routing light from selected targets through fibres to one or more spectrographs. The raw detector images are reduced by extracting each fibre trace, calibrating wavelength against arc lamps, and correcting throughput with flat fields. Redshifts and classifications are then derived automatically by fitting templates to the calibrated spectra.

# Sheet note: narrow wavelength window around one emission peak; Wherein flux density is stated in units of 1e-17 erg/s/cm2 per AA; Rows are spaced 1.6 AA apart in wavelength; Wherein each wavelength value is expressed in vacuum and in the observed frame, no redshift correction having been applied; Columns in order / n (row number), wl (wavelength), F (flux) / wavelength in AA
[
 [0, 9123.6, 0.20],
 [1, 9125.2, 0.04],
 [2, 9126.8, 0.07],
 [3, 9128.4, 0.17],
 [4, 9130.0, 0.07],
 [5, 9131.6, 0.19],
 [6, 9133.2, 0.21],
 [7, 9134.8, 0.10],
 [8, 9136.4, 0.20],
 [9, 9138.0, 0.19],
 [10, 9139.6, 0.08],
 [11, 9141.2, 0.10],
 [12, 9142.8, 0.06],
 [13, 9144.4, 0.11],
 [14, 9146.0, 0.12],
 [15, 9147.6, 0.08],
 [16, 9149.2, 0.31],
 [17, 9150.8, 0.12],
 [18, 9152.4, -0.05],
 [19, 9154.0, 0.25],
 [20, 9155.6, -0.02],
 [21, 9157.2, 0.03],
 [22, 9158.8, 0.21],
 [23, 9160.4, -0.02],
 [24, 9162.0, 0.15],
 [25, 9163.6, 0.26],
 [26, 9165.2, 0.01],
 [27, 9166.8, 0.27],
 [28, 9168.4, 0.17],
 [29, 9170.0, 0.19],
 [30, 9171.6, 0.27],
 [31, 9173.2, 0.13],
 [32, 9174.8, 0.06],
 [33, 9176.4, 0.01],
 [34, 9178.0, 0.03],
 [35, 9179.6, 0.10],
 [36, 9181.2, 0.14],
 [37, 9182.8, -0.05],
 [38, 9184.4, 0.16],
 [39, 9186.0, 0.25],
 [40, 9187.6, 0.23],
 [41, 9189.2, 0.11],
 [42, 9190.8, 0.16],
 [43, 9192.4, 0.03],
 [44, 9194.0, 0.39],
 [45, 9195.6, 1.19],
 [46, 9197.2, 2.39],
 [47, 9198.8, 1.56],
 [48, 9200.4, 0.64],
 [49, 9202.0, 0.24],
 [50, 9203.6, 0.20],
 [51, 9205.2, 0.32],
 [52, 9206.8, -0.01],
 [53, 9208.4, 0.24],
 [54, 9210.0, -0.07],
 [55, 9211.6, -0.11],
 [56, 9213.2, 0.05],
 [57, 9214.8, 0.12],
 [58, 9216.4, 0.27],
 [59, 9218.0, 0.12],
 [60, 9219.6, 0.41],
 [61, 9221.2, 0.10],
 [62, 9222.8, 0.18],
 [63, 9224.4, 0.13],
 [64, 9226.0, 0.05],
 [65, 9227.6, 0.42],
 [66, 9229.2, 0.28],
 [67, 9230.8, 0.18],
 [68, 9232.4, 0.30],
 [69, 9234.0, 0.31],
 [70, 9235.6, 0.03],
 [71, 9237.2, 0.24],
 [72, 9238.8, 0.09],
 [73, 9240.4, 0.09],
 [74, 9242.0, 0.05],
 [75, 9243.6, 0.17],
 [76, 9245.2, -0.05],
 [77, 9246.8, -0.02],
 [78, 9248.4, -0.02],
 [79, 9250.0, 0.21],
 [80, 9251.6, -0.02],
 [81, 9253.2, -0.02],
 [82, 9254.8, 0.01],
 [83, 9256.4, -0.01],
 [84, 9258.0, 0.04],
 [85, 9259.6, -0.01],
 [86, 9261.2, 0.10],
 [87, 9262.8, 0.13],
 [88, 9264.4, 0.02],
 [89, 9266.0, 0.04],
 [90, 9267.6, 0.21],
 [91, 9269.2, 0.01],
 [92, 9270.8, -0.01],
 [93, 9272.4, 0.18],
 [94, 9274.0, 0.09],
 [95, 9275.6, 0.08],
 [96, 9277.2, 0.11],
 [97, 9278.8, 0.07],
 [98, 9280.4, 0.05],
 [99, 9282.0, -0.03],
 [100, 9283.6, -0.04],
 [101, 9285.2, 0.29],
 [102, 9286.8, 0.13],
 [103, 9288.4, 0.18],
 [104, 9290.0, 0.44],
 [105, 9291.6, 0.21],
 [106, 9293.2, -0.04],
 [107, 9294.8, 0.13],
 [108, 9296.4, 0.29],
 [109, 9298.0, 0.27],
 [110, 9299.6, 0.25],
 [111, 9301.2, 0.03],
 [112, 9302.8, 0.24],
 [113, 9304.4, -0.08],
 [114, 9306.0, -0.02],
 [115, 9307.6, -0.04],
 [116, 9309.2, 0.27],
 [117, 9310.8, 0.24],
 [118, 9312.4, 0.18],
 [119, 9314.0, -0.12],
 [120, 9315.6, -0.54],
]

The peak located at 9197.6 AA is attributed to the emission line H-beta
